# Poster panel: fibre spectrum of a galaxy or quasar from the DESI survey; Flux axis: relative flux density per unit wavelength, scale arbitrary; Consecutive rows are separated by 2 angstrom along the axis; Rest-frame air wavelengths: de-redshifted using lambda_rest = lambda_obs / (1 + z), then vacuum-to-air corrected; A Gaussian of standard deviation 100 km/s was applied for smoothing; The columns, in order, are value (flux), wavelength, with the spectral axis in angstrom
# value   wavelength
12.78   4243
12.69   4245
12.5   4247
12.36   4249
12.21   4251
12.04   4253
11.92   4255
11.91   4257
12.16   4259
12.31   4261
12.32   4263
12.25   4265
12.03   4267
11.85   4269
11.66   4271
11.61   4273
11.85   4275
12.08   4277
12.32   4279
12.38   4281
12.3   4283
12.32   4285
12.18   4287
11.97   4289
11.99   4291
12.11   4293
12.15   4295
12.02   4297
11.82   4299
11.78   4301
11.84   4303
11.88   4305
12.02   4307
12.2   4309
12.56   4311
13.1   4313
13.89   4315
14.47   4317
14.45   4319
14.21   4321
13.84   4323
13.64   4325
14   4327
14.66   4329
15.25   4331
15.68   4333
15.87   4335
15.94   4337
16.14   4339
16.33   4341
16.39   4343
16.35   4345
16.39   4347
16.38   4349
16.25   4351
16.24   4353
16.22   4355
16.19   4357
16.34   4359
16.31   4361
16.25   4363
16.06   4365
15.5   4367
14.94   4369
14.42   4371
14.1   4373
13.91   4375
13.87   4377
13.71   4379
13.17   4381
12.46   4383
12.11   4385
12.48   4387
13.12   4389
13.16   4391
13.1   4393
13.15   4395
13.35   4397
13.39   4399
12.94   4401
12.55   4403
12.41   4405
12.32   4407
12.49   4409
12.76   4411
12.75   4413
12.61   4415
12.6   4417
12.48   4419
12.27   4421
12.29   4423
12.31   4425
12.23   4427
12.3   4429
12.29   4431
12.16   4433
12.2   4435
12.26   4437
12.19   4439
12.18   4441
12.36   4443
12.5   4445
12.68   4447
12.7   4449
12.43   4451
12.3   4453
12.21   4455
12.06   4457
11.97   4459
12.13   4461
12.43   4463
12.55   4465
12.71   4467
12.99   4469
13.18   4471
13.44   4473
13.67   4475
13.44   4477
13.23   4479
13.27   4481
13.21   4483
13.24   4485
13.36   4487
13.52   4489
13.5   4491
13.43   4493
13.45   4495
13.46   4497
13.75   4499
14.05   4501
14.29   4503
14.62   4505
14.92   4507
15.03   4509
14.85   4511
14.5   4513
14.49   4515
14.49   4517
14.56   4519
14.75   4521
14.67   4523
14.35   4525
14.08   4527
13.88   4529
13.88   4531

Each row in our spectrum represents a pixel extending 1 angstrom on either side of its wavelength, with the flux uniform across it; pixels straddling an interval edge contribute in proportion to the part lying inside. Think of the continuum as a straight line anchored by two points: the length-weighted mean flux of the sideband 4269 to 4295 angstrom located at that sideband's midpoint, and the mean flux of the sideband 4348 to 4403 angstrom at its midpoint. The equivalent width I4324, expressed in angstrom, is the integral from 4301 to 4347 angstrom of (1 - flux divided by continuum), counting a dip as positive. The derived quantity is -4.1 angstrom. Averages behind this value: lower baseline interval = 12.1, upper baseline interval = 14.4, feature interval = 14.3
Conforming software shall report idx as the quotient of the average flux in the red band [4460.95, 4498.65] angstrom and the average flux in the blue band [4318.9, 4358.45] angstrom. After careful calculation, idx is 0.85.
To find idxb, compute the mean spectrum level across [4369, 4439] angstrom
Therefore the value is 12.8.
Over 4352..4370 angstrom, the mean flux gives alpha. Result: 16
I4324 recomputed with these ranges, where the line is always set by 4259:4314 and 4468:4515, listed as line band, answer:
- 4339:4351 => -3.6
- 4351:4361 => -2.8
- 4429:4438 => 0.7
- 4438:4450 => 0.9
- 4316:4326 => -1.4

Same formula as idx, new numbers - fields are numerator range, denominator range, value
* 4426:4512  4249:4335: 1.03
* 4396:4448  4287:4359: 0.88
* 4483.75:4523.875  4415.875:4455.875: 1.15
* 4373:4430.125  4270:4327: 1.02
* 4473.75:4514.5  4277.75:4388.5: 0.99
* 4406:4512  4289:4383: 0.90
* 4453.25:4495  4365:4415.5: 0.98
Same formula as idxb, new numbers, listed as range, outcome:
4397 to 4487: 12.6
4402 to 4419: 12.6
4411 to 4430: 12.4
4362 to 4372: 15.4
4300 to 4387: 14.6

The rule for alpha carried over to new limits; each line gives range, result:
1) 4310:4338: 14.4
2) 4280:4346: 13.6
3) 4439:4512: 13.2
